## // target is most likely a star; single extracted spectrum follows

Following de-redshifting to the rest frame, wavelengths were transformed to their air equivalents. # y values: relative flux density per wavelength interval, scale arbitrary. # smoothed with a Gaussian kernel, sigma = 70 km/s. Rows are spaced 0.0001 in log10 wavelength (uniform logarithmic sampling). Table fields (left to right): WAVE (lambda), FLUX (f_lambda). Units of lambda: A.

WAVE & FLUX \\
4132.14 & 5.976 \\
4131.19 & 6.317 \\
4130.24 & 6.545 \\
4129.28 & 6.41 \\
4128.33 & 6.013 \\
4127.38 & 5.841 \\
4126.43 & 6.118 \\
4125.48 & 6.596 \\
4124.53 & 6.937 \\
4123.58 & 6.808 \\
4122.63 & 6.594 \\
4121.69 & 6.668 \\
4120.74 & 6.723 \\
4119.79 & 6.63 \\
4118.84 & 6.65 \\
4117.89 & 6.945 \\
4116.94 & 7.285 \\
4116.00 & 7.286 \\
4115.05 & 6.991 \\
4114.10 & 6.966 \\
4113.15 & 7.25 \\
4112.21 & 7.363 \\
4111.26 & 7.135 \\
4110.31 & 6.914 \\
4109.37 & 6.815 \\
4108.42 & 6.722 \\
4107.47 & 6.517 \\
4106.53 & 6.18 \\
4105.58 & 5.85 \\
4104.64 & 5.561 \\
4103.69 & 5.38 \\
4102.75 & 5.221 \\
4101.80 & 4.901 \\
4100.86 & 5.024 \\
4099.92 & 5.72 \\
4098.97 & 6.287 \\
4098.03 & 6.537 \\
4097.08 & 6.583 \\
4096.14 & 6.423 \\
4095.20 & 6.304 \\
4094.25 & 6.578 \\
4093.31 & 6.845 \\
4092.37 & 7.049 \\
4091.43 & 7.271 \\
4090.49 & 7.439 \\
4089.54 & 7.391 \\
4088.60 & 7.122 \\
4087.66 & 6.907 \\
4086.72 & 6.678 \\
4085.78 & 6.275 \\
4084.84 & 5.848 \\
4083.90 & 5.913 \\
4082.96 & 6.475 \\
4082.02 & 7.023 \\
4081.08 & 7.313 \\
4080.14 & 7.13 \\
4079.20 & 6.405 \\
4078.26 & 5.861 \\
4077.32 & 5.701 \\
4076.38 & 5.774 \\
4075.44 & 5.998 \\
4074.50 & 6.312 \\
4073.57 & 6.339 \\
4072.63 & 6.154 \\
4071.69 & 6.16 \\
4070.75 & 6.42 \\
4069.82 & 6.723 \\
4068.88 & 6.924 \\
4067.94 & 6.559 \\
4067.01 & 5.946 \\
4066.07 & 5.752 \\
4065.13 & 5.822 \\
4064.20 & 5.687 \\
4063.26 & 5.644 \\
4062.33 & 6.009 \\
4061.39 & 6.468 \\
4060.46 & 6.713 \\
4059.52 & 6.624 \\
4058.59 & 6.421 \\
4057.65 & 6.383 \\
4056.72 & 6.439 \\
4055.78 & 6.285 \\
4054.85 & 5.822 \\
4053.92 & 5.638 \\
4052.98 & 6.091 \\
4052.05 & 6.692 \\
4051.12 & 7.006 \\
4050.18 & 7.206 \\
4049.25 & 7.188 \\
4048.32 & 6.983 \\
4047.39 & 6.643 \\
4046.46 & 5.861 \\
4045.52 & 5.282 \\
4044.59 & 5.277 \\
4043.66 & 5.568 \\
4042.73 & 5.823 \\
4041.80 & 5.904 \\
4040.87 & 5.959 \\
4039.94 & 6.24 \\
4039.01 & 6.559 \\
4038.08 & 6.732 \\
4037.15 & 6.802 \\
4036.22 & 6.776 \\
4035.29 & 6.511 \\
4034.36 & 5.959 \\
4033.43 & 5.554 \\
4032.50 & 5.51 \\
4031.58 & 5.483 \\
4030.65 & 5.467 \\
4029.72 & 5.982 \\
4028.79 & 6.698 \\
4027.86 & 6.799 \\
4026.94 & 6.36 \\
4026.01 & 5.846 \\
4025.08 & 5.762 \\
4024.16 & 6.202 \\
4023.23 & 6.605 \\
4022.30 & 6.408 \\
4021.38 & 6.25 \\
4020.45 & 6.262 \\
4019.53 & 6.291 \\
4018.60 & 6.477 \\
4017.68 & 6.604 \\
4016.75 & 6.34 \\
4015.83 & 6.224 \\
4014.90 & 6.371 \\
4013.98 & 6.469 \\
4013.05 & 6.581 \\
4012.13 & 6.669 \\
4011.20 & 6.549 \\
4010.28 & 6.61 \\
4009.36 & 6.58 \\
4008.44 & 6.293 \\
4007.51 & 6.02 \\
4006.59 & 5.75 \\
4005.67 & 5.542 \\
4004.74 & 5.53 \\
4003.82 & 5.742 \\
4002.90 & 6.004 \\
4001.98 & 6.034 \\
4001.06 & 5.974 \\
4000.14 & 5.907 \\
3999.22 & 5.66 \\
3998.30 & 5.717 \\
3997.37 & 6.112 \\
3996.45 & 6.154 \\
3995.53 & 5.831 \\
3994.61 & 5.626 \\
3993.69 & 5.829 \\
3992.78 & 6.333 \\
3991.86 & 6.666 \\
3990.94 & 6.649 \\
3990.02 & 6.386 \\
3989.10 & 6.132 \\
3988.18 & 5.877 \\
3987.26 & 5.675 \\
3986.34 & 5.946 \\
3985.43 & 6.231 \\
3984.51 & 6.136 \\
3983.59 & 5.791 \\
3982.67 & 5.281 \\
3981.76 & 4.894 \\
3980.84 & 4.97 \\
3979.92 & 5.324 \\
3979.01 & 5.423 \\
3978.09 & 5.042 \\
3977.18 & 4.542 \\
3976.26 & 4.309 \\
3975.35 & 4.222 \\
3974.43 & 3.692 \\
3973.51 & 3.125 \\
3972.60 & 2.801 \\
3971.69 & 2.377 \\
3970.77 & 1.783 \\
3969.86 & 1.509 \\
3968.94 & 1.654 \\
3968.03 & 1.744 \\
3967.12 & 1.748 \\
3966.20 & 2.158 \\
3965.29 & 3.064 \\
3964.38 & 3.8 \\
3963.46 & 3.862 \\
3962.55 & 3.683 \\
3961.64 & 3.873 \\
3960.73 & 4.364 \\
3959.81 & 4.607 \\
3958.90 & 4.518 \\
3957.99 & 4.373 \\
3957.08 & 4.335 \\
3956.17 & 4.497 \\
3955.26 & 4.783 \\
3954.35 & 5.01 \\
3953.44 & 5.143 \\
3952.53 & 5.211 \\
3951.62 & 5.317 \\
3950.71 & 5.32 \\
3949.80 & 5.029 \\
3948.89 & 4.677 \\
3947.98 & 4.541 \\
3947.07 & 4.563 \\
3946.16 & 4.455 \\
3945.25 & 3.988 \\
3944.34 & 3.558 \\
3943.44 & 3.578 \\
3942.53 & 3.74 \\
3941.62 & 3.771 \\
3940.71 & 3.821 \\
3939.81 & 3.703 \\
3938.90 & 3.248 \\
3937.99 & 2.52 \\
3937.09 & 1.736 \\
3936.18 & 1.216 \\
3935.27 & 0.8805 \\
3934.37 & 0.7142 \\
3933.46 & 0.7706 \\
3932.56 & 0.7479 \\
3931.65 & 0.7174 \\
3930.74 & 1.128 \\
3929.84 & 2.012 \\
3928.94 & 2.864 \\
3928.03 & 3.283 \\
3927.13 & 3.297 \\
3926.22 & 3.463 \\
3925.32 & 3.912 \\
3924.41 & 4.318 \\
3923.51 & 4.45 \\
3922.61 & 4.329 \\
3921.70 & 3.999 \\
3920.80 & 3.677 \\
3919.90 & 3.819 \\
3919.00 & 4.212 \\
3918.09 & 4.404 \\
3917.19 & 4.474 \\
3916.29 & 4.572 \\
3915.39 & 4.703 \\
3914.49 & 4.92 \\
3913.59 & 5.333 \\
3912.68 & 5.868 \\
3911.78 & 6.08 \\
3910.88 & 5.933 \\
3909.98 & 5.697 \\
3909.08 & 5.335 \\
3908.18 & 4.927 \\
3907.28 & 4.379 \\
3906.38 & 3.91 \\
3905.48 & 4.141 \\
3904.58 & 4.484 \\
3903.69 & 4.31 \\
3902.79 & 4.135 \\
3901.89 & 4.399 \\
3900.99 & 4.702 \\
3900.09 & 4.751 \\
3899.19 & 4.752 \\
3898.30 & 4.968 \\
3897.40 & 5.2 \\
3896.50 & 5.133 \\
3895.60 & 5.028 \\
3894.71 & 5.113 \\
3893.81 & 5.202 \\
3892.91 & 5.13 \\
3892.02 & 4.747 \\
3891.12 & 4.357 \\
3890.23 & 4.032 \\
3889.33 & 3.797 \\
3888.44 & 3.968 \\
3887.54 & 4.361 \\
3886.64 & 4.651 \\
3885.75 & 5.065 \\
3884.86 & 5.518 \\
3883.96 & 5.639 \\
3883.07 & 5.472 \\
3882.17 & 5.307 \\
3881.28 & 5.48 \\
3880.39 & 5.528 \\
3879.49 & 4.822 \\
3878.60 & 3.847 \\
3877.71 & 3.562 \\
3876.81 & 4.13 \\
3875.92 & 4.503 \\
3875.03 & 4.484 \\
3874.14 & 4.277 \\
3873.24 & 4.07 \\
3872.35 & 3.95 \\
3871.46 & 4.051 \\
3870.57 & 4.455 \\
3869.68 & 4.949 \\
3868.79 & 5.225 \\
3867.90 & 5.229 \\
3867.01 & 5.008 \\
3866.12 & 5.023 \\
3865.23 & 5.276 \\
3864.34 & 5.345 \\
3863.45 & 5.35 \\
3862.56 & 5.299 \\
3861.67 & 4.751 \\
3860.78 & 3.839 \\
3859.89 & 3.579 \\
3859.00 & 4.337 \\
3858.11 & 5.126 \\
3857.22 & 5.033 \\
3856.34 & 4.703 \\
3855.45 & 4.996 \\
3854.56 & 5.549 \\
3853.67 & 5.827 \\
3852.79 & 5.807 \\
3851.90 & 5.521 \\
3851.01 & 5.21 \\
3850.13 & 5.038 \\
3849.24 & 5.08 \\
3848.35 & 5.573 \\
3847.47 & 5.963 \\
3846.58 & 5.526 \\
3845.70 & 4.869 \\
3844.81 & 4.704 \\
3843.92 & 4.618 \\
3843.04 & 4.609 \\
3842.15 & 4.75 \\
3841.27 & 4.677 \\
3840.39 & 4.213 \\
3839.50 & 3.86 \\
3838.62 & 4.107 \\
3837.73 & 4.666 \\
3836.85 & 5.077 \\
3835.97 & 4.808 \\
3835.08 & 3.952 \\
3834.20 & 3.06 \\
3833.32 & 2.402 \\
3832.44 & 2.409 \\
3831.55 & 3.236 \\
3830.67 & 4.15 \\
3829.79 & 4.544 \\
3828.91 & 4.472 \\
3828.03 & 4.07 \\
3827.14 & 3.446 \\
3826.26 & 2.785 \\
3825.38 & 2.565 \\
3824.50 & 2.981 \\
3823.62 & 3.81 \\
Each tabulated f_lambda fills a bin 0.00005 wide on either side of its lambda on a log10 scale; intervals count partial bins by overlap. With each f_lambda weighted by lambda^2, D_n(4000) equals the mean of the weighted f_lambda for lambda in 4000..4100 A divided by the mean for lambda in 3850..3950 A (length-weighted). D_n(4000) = 1.6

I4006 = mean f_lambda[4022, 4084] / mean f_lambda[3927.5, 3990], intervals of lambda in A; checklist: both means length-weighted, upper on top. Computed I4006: 1.7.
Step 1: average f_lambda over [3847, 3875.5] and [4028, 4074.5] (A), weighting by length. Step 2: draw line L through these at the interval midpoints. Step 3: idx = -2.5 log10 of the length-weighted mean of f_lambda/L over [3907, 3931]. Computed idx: 0.23 mag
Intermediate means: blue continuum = 4.93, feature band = 4.3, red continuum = 6.22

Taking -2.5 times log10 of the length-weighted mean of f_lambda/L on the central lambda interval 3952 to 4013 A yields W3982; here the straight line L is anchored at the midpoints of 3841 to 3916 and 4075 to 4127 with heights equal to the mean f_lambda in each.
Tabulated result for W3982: 0.146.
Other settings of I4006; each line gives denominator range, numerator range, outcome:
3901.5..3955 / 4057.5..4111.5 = 1.64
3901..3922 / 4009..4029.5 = 1.37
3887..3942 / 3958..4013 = 1.26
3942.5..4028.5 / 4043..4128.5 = 1.25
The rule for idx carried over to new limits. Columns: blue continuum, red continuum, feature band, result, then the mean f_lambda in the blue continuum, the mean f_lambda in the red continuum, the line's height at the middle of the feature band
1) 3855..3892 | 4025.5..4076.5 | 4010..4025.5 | -0.08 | 4.69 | 6.22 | 5.93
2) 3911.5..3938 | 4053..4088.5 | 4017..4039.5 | -0.16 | 3.27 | 6.29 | 5.41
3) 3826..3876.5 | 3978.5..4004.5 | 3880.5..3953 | 0.24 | 4.59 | 5.86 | 5.19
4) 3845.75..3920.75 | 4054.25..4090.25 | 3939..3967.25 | 0.28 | 4.84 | 6.36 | 5.4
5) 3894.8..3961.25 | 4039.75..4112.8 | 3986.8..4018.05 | -0.18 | 4.04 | 6.33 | 5.19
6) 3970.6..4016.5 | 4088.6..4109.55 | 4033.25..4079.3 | -0.04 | 5.58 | 6.31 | 6.01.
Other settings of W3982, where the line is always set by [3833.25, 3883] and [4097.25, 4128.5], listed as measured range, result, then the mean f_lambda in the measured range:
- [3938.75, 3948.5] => 0.33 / 3.93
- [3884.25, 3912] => 0.05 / 4.78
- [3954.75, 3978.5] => 0.49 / 3.48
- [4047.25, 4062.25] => -0.08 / 6.52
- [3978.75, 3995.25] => -0.05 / 5.85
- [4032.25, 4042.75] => -0.05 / 6.22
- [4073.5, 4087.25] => -0.02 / 6.34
